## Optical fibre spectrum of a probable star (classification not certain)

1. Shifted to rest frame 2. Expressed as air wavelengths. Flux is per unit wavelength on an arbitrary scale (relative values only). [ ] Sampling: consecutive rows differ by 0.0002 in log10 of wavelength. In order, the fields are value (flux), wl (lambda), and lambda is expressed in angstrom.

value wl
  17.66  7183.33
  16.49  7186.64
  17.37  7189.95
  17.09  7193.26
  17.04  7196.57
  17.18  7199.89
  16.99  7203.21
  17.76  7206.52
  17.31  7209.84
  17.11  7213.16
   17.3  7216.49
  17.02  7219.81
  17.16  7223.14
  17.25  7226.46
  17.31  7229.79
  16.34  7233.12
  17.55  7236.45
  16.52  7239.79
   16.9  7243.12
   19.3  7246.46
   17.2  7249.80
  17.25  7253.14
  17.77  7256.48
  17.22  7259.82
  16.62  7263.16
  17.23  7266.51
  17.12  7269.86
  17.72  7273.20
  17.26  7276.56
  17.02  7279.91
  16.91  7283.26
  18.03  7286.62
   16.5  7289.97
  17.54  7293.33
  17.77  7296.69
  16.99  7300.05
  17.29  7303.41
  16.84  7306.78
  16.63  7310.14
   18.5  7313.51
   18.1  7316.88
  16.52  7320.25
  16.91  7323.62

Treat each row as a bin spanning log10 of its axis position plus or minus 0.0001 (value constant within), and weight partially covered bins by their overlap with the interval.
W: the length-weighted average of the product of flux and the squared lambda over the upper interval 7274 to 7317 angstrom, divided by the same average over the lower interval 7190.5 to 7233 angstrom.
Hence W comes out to 1.03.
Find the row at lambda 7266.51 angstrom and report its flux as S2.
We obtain 17.23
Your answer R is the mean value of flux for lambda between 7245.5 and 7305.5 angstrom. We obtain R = 17.3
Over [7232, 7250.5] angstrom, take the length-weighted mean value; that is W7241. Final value 17.3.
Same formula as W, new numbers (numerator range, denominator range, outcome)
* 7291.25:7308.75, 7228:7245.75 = 1.03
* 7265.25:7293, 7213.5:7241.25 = 1.03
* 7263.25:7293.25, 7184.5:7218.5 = 1.02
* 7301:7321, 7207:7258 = 1.02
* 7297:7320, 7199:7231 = 1.03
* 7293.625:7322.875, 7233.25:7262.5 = 1.01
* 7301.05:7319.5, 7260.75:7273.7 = 1.03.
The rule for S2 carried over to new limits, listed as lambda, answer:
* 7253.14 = 17.25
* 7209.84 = 17.31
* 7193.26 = 17.09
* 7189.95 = 17.37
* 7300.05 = 16.99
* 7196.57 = 17.04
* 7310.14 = 16.63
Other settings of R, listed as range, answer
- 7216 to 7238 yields 17.1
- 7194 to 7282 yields 17.2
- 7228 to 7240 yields 17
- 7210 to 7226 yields 17.2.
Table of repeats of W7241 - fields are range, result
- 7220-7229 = 17.2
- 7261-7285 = 17.1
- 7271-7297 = 17.3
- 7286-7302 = 17.3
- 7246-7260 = 17.7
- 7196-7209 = 17.3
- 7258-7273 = 17.1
